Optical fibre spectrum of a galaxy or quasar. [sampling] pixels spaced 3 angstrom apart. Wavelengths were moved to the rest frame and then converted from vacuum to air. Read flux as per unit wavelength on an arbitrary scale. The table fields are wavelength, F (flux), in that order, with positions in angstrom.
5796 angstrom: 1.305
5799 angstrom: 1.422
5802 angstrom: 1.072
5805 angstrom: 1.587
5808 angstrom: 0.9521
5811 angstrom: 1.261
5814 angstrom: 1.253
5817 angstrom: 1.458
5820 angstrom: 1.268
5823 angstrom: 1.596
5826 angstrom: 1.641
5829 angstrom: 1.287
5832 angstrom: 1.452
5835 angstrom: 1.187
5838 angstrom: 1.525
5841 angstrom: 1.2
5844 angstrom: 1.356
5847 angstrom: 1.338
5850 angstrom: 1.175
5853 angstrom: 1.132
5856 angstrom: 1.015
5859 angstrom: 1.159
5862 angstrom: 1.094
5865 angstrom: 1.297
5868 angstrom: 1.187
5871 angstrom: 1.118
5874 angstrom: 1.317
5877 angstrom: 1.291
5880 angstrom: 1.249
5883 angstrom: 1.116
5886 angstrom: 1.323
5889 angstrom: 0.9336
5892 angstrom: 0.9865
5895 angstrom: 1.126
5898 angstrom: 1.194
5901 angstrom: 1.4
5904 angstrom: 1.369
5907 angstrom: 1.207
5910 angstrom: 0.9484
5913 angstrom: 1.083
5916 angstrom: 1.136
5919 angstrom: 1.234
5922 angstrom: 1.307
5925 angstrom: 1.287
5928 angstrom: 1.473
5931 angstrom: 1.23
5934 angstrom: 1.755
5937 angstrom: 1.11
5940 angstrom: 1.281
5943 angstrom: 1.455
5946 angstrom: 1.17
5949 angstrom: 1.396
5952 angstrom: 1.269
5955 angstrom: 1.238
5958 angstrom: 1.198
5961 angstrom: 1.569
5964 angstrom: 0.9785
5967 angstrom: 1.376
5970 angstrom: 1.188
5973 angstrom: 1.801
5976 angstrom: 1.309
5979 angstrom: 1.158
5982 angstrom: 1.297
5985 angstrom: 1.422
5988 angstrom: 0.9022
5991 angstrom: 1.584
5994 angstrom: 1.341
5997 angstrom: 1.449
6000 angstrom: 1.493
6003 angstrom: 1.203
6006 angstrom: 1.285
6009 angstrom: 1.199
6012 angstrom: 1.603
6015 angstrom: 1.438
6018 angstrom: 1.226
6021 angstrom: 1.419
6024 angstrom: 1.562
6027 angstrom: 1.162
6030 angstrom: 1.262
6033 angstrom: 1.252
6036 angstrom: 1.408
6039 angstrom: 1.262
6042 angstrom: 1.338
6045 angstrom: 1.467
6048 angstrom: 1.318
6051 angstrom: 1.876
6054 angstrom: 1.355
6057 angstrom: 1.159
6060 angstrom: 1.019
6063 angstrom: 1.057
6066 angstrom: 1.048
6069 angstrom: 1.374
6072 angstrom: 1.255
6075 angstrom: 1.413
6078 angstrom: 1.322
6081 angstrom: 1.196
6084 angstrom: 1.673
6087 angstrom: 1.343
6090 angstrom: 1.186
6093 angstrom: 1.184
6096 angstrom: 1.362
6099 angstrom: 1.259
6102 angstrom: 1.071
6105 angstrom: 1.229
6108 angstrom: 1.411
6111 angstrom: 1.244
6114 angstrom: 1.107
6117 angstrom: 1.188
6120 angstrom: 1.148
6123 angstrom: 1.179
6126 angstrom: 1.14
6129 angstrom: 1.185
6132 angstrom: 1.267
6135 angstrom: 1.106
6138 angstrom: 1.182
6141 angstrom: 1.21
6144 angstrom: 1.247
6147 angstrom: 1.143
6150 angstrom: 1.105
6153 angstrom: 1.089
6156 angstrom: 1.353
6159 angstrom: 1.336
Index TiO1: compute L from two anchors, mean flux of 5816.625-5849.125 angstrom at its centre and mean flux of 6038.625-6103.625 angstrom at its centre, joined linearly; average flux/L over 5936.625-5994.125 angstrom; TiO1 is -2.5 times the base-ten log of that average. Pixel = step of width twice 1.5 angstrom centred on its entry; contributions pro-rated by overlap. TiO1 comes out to 0.03 mag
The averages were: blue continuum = 1.39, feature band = 1.3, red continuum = 1.3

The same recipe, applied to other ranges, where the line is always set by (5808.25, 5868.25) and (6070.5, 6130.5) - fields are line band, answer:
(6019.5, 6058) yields -0.09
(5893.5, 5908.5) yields 0.02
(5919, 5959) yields -0.04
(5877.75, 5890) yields 0.10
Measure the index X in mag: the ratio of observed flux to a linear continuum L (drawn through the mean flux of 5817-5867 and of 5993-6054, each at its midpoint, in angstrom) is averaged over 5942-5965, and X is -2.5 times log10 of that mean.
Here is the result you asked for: 0.050 mag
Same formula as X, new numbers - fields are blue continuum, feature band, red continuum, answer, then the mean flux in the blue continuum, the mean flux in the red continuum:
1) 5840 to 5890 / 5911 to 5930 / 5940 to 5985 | 0.018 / 1.2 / 1.32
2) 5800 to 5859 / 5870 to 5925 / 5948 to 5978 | 0.109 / 1.3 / 1.33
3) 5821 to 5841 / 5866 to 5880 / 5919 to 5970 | 0.125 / 1.42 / 1.31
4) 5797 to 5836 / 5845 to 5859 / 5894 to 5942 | 0.126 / 1.34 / 1.26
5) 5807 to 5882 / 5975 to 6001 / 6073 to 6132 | -0.052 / 1.27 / 1.26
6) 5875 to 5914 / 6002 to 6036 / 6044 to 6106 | -0.065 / 1.17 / 1.29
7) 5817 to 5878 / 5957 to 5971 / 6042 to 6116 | 0.018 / 1.29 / 1.29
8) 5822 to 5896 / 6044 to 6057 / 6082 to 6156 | -0.193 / 1.24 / 1.22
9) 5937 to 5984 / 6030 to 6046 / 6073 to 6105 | -0.027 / 1.31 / 1.3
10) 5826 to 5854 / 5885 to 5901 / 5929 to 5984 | 0.165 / 1.32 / 1.32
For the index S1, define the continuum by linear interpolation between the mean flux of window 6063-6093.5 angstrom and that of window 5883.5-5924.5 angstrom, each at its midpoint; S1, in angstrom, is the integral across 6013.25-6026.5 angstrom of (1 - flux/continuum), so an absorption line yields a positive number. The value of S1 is -1.5 angstrom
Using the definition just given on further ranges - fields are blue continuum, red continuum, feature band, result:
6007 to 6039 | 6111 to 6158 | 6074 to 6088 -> -1.4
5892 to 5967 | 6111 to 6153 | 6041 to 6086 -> -4.6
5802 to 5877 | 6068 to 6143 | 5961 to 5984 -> -1.0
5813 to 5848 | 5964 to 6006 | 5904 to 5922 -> 2.6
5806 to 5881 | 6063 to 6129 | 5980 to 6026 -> -3.6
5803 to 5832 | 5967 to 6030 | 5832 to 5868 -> 3.4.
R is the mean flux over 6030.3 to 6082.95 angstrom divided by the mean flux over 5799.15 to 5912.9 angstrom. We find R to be 1.05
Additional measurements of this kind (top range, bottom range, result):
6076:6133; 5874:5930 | 1.03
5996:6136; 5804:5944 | 1.02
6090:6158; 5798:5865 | 0.93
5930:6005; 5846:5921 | 1.13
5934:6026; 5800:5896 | 1.07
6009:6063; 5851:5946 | 1.11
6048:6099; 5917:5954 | 0.98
